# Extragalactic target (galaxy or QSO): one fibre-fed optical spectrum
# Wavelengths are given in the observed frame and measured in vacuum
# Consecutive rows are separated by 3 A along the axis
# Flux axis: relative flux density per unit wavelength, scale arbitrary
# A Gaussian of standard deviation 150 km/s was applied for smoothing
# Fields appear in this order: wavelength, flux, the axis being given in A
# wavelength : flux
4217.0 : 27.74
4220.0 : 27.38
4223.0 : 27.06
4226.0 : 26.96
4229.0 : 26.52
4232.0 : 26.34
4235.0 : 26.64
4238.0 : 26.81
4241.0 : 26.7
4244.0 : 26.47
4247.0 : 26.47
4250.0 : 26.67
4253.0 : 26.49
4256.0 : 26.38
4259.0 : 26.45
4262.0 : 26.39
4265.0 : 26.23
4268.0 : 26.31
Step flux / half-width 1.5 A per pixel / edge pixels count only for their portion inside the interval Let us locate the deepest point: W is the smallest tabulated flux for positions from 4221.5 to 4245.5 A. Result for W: 26.34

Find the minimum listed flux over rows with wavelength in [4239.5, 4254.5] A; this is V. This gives 26.47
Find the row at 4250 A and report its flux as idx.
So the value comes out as 26.67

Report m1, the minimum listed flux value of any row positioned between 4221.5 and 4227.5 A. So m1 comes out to 26.96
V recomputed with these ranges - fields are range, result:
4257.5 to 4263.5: 26.39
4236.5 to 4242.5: 26.7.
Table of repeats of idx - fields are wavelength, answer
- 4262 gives 26.39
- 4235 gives 26.64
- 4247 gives 26.47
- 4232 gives 26.34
